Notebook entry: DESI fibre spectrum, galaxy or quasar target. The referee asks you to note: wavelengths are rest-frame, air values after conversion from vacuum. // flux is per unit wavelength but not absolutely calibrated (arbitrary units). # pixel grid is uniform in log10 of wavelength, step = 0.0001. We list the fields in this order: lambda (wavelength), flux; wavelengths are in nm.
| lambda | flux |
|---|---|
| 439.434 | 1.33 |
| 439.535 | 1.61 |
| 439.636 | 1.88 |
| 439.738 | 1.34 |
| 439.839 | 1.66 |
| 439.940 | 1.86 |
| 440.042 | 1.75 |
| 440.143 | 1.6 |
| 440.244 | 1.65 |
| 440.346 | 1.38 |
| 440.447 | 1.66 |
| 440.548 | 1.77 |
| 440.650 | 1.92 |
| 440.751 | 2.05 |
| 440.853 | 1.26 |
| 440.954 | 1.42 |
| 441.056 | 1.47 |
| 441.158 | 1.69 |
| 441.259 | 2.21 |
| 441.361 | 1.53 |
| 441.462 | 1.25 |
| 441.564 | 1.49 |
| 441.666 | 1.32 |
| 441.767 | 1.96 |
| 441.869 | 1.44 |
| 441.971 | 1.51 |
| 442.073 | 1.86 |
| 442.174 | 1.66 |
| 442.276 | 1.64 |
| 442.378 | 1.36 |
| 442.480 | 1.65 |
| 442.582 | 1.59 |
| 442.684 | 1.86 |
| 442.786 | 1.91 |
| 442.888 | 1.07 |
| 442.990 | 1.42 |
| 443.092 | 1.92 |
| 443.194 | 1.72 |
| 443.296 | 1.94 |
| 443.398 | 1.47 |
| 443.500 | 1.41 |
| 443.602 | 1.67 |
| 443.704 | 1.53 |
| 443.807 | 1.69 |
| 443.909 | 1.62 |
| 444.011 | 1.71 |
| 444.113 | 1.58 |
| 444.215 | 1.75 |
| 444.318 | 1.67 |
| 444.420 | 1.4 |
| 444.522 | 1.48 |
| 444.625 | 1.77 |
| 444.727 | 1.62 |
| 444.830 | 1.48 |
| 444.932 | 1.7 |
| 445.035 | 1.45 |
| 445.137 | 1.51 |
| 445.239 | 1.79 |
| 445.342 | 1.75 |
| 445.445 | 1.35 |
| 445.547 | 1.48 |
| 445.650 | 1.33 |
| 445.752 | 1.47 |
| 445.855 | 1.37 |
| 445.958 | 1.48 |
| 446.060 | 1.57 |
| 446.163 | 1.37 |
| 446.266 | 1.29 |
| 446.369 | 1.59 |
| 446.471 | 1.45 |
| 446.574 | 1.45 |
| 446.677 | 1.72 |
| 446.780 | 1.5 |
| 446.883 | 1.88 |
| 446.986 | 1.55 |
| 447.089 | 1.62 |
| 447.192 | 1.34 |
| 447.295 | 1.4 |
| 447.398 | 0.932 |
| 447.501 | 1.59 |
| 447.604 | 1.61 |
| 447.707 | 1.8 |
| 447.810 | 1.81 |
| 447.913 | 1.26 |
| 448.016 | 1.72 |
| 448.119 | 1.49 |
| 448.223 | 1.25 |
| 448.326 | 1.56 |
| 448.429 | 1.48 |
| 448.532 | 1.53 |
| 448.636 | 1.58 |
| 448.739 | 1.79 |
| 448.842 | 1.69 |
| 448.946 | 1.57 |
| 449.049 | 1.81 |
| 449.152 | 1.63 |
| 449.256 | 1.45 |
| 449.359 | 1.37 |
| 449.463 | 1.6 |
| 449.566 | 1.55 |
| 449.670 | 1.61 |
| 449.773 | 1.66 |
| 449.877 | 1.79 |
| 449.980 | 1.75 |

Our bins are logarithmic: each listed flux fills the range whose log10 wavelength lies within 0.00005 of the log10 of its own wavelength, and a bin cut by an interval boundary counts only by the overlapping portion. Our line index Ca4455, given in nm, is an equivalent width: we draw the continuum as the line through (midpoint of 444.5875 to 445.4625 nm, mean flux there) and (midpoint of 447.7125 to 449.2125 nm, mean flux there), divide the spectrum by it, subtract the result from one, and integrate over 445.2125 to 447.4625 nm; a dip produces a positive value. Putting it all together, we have 0.17 nm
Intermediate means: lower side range 1.61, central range 1.48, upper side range 1.59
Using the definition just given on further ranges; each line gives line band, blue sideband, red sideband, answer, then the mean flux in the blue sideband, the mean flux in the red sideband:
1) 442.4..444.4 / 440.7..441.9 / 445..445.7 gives -0.10 nm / 1.59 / 1.53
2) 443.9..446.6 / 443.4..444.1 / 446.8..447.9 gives 0.06 nm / 1.59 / 1.54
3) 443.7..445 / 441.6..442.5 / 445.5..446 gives -0.11 nm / 1.6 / 1.42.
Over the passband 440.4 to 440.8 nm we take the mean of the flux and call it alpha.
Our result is 1.85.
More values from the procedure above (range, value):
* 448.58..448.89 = 1.68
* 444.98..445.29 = 1.59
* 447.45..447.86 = 1.7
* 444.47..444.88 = 1.59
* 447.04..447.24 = 1.48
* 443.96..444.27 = 1.68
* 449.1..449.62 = 1.52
